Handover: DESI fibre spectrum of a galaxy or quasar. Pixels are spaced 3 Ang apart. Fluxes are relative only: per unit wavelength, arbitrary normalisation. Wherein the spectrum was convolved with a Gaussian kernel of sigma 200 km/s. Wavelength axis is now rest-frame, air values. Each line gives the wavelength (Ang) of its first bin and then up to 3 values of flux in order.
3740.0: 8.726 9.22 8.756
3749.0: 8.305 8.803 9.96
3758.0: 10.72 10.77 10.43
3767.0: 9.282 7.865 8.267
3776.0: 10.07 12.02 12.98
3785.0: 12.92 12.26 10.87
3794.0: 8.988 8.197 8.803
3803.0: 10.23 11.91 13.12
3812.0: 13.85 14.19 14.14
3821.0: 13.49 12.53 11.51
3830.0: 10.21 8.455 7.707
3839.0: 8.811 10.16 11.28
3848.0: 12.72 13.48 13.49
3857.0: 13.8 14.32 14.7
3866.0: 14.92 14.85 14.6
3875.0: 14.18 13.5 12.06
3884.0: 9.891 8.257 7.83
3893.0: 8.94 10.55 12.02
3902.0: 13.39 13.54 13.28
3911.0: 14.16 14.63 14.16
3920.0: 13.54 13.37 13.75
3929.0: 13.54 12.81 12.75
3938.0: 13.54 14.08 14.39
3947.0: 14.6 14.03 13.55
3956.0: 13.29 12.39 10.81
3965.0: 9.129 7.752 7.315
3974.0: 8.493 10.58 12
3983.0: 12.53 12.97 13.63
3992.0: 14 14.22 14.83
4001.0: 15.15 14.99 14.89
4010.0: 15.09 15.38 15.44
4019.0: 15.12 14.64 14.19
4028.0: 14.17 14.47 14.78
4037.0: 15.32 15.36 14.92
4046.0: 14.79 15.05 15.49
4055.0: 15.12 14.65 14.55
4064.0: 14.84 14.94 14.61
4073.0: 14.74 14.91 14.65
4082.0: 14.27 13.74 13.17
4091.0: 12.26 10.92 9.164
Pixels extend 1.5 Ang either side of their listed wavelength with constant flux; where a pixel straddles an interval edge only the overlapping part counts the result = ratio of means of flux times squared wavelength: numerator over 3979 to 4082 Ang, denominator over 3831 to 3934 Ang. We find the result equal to 1.27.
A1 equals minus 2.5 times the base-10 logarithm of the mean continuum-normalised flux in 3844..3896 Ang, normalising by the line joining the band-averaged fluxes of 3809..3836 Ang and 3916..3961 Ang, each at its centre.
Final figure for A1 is 0.02 mag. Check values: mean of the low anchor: 12.1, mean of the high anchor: 13.5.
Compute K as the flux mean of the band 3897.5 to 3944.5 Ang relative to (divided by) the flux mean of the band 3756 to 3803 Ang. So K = 1.32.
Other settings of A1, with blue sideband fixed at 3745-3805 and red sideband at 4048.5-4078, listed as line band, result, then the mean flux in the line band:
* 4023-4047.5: -0.025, 14.7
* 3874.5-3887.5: 0.017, 11.6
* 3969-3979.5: 0.426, 9.05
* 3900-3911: -0.102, 13.4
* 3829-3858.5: 0.020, 11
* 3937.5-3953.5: -0.095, 14.1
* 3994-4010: -0.076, 14.9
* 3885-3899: 0.283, 9.26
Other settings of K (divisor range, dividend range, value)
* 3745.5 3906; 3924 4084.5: 1.21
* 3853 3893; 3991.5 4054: 1.18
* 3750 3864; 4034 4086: 1.32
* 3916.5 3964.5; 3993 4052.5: 1.12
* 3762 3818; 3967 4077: 1.27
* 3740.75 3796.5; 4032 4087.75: 1.47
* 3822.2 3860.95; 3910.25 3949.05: 1.21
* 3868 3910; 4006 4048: 1.25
